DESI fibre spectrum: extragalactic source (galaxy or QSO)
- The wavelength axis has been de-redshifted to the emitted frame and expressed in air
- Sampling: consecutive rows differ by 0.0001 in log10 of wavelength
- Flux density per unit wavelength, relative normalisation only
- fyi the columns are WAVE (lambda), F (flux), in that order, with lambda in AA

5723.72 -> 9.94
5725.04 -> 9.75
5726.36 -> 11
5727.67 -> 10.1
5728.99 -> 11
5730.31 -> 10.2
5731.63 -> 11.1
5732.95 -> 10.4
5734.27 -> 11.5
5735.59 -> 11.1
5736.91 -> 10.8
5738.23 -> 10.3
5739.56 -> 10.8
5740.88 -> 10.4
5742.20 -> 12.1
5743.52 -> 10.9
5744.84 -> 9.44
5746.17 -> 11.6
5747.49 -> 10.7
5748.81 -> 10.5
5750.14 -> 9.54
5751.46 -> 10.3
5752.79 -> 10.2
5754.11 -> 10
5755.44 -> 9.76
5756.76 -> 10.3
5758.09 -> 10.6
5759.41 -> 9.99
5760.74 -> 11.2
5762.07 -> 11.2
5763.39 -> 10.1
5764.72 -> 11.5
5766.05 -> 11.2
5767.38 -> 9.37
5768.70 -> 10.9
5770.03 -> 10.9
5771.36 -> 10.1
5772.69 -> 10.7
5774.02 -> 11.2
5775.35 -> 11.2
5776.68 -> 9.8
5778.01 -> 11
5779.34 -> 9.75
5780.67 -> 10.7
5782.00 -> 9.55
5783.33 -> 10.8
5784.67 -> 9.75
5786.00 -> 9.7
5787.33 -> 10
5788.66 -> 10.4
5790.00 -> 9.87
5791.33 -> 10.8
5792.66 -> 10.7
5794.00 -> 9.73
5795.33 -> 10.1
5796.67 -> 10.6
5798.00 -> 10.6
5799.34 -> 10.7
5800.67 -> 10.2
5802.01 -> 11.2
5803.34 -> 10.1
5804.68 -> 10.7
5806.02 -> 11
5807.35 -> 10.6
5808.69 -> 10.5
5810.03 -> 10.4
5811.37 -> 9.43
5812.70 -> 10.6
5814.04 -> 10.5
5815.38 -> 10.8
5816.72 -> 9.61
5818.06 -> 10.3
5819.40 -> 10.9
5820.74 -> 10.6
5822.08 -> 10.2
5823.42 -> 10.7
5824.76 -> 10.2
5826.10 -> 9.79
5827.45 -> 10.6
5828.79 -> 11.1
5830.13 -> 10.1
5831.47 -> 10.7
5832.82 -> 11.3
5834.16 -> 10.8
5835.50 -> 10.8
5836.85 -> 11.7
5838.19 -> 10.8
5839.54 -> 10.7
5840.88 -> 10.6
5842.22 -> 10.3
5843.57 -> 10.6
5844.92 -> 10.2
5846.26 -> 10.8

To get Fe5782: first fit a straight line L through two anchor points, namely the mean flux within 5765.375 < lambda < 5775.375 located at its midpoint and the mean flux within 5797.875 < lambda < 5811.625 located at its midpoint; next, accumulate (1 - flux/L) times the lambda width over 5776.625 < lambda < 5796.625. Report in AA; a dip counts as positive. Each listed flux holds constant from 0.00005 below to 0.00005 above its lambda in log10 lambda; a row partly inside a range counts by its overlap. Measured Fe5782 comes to 0.7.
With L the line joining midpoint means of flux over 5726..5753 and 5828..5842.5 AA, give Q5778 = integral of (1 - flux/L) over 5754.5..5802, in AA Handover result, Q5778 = 1.3 AA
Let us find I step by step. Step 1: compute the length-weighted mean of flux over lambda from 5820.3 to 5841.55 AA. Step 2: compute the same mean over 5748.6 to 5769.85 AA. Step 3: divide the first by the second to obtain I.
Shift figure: 1.02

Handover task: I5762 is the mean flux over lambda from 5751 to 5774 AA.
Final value 10.5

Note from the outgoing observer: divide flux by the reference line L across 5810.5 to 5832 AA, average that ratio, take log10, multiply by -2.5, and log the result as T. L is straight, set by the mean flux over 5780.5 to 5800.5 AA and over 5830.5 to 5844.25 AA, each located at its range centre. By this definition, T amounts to 0.02 mag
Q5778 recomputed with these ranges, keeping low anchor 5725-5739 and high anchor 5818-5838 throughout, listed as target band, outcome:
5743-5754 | 0.33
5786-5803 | 0.48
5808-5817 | 0.32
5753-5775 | 0.25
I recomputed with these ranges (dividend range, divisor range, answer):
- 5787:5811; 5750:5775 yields 0.99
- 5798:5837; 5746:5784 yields 1.00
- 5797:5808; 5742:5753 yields 1.01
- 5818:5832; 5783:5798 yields 1.02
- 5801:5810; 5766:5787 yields 1.02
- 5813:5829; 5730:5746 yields 0.97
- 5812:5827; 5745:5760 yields 1.01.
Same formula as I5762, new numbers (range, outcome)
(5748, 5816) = 10.4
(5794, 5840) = 10.5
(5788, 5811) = 10.5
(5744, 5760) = 10.3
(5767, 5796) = 10.3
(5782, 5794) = 10.2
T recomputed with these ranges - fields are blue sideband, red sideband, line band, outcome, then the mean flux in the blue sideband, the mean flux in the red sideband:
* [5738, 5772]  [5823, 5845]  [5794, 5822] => 0.02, 10.5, 10.7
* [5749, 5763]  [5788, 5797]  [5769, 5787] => -0.01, 10.3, 10.3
